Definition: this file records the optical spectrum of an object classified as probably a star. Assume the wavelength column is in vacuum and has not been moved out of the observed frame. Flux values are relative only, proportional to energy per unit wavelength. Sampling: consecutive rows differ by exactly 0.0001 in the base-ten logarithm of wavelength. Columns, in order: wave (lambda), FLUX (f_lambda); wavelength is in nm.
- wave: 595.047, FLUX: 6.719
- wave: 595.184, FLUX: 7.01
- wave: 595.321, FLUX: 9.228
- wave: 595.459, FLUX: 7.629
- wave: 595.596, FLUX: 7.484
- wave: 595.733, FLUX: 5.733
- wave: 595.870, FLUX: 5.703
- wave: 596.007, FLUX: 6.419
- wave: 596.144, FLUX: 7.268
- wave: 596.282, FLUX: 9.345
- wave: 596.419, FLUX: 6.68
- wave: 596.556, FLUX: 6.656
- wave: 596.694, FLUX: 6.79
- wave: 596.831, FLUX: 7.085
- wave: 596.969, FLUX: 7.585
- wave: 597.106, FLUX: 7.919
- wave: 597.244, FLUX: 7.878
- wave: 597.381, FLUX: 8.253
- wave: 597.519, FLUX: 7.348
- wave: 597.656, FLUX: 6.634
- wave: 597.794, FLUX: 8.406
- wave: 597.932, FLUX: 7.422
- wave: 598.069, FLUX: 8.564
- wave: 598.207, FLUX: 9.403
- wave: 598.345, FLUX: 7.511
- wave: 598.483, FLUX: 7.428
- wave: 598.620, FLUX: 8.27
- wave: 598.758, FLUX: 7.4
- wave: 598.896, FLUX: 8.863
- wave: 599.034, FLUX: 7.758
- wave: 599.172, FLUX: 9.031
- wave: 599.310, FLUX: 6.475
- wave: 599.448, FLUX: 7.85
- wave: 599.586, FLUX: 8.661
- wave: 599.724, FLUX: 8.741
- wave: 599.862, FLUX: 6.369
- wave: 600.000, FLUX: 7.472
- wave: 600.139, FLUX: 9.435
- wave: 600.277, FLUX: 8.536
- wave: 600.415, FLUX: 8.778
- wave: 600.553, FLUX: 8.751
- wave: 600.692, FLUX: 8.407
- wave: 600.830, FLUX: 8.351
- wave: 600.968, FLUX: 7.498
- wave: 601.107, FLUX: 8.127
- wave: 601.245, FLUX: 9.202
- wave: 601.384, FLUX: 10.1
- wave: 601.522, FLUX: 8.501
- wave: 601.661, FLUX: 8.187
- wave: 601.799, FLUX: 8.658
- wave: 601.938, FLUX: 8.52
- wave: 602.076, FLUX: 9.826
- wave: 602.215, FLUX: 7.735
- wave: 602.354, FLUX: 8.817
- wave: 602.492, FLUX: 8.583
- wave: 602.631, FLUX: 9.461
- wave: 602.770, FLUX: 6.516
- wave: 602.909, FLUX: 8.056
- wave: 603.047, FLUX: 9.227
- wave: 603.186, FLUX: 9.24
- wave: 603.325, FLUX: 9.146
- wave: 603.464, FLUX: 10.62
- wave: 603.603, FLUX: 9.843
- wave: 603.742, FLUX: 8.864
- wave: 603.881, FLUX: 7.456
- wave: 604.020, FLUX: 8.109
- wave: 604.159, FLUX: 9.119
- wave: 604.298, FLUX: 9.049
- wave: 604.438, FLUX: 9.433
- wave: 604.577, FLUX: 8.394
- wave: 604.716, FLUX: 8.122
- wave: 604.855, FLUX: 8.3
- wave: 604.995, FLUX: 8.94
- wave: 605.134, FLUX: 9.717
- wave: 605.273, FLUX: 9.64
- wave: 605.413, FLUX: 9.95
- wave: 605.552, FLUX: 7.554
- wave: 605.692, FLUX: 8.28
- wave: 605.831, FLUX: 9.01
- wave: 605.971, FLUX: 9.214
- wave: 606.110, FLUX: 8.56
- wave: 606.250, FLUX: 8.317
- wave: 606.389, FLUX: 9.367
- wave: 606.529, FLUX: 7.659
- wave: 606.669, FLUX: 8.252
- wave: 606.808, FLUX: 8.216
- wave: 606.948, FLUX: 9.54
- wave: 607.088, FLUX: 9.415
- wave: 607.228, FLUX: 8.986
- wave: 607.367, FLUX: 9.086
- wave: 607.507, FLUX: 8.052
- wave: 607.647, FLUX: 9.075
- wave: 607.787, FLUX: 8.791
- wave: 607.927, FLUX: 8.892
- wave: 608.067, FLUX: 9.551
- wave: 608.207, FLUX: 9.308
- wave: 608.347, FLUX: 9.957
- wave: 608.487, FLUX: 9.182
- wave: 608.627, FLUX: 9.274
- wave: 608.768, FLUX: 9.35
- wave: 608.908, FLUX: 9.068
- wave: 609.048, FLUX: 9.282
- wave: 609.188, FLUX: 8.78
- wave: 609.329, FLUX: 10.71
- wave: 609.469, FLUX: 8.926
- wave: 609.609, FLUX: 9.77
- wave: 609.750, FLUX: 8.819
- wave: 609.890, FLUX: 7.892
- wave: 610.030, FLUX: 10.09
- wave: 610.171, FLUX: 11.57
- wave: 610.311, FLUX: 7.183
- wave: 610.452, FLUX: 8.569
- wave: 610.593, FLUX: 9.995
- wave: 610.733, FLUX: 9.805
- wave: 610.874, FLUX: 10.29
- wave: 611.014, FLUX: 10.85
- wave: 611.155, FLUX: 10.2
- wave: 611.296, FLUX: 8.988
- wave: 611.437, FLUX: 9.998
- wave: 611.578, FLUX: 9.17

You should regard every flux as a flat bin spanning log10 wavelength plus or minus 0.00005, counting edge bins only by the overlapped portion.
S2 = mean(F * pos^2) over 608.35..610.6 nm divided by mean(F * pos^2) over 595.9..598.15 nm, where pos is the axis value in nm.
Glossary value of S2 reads 1.29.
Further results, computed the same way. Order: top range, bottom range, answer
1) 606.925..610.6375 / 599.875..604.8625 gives 1.09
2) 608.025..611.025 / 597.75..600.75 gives 1.20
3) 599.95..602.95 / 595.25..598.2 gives 1.16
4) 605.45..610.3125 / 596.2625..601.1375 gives 1.18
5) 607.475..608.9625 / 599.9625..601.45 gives 1.09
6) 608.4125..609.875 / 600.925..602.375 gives 1.10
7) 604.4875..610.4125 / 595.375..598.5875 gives 1.25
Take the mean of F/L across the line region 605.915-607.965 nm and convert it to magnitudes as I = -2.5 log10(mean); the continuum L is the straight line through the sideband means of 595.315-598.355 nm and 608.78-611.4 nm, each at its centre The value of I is 0.03 mag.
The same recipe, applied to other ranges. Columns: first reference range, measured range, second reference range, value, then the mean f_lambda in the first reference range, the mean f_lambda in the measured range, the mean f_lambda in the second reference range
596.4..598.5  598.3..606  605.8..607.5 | -0.045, 7.62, 8.56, 8.77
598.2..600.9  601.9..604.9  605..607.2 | -0.024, 8.15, 8.76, 8.85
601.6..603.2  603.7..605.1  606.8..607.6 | 0.014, 8.55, 8.6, 8.94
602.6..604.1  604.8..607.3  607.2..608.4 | 0.014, 8.76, 8.83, 9.07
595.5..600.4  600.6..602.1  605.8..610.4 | -0.064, 7.68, 8.64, 9.06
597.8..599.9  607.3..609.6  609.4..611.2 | 0.008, 8.02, 9.22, 9.53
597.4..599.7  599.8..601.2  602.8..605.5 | 0.015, 7.96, 8.2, 8.97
